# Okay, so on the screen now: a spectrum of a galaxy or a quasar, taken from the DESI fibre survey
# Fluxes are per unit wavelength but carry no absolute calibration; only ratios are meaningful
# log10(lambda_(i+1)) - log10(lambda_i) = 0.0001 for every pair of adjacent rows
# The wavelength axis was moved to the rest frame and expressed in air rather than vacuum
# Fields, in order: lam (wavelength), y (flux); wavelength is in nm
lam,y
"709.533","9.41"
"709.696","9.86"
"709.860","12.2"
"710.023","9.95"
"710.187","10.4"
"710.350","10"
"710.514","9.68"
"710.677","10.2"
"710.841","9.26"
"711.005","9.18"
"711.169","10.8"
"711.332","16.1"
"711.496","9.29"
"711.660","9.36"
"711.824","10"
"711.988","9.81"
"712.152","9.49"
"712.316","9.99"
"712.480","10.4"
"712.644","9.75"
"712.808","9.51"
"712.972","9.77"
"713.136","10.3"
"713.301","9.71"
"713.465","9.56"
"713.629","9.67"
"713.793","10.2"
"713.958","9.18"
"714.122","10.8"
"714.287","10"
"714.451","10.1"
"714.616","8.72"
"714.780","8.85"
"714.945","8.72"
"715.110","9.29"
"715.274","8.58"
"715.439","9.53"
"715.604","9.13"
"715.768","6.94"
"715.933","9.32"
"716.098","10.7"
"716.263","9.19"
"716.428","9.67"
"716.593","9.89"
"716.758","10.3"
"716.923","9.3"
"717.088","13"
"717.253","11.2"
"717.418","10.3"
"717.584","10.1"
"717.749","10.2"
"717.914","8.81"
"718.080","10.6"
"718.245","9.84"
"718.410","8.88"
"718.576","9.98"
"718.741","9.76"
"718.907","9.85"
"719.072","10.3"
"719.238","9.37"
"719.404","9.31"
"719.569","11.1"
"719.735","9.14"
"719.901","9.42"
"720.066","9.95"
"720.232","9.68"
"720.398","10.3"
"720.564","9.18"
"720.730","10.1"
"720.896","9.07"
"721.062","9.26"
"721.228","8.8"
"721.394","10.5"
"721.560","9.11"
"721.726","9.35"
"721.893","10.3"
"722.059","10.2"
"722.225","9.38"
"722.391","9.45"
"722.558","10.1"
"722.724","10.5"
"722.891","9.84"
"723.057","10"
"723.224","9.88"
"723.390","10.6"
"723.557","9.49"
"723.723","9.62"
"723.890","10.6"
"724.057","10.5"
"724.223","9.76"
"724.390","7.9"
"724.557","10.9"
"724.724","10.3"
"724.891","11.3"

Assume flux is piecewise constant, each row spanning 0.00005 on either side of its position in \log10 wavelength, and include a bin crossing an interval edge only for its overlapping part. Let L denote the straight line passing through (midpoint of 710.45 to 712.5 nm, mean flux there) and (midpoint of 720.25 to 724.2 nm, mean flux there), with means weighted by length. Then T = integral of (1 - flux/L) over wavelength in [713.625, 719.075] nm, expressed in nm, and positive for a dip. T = 0.187 nm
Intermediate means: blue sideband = 10.3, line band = 9.73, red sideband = 9.83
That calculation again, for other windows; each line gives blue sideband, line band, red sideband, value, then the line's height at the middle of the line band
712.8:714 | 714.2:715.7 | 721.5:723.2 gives 0.09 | 9.78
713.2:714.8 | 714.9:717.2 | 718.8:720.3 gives 0.04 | 9.75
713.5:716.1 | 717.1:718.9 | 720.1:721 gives -0.11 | 9.51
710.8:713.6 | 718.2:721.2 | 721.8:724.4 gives 0.10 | 10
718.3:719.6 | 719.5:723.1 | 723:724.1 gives 0.06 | 9.93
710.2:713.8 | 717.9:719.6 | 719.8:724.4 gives 0.01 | 9.88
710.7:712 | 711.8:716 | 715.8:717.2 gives 0.32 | 10.3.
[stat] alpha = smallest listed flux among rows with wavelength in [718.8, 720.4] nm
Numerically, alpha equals 9.14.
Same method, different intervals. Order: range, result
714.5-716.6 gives 6.94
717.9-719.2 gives 8.81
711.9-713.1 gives 9.49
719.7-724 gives 8.8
